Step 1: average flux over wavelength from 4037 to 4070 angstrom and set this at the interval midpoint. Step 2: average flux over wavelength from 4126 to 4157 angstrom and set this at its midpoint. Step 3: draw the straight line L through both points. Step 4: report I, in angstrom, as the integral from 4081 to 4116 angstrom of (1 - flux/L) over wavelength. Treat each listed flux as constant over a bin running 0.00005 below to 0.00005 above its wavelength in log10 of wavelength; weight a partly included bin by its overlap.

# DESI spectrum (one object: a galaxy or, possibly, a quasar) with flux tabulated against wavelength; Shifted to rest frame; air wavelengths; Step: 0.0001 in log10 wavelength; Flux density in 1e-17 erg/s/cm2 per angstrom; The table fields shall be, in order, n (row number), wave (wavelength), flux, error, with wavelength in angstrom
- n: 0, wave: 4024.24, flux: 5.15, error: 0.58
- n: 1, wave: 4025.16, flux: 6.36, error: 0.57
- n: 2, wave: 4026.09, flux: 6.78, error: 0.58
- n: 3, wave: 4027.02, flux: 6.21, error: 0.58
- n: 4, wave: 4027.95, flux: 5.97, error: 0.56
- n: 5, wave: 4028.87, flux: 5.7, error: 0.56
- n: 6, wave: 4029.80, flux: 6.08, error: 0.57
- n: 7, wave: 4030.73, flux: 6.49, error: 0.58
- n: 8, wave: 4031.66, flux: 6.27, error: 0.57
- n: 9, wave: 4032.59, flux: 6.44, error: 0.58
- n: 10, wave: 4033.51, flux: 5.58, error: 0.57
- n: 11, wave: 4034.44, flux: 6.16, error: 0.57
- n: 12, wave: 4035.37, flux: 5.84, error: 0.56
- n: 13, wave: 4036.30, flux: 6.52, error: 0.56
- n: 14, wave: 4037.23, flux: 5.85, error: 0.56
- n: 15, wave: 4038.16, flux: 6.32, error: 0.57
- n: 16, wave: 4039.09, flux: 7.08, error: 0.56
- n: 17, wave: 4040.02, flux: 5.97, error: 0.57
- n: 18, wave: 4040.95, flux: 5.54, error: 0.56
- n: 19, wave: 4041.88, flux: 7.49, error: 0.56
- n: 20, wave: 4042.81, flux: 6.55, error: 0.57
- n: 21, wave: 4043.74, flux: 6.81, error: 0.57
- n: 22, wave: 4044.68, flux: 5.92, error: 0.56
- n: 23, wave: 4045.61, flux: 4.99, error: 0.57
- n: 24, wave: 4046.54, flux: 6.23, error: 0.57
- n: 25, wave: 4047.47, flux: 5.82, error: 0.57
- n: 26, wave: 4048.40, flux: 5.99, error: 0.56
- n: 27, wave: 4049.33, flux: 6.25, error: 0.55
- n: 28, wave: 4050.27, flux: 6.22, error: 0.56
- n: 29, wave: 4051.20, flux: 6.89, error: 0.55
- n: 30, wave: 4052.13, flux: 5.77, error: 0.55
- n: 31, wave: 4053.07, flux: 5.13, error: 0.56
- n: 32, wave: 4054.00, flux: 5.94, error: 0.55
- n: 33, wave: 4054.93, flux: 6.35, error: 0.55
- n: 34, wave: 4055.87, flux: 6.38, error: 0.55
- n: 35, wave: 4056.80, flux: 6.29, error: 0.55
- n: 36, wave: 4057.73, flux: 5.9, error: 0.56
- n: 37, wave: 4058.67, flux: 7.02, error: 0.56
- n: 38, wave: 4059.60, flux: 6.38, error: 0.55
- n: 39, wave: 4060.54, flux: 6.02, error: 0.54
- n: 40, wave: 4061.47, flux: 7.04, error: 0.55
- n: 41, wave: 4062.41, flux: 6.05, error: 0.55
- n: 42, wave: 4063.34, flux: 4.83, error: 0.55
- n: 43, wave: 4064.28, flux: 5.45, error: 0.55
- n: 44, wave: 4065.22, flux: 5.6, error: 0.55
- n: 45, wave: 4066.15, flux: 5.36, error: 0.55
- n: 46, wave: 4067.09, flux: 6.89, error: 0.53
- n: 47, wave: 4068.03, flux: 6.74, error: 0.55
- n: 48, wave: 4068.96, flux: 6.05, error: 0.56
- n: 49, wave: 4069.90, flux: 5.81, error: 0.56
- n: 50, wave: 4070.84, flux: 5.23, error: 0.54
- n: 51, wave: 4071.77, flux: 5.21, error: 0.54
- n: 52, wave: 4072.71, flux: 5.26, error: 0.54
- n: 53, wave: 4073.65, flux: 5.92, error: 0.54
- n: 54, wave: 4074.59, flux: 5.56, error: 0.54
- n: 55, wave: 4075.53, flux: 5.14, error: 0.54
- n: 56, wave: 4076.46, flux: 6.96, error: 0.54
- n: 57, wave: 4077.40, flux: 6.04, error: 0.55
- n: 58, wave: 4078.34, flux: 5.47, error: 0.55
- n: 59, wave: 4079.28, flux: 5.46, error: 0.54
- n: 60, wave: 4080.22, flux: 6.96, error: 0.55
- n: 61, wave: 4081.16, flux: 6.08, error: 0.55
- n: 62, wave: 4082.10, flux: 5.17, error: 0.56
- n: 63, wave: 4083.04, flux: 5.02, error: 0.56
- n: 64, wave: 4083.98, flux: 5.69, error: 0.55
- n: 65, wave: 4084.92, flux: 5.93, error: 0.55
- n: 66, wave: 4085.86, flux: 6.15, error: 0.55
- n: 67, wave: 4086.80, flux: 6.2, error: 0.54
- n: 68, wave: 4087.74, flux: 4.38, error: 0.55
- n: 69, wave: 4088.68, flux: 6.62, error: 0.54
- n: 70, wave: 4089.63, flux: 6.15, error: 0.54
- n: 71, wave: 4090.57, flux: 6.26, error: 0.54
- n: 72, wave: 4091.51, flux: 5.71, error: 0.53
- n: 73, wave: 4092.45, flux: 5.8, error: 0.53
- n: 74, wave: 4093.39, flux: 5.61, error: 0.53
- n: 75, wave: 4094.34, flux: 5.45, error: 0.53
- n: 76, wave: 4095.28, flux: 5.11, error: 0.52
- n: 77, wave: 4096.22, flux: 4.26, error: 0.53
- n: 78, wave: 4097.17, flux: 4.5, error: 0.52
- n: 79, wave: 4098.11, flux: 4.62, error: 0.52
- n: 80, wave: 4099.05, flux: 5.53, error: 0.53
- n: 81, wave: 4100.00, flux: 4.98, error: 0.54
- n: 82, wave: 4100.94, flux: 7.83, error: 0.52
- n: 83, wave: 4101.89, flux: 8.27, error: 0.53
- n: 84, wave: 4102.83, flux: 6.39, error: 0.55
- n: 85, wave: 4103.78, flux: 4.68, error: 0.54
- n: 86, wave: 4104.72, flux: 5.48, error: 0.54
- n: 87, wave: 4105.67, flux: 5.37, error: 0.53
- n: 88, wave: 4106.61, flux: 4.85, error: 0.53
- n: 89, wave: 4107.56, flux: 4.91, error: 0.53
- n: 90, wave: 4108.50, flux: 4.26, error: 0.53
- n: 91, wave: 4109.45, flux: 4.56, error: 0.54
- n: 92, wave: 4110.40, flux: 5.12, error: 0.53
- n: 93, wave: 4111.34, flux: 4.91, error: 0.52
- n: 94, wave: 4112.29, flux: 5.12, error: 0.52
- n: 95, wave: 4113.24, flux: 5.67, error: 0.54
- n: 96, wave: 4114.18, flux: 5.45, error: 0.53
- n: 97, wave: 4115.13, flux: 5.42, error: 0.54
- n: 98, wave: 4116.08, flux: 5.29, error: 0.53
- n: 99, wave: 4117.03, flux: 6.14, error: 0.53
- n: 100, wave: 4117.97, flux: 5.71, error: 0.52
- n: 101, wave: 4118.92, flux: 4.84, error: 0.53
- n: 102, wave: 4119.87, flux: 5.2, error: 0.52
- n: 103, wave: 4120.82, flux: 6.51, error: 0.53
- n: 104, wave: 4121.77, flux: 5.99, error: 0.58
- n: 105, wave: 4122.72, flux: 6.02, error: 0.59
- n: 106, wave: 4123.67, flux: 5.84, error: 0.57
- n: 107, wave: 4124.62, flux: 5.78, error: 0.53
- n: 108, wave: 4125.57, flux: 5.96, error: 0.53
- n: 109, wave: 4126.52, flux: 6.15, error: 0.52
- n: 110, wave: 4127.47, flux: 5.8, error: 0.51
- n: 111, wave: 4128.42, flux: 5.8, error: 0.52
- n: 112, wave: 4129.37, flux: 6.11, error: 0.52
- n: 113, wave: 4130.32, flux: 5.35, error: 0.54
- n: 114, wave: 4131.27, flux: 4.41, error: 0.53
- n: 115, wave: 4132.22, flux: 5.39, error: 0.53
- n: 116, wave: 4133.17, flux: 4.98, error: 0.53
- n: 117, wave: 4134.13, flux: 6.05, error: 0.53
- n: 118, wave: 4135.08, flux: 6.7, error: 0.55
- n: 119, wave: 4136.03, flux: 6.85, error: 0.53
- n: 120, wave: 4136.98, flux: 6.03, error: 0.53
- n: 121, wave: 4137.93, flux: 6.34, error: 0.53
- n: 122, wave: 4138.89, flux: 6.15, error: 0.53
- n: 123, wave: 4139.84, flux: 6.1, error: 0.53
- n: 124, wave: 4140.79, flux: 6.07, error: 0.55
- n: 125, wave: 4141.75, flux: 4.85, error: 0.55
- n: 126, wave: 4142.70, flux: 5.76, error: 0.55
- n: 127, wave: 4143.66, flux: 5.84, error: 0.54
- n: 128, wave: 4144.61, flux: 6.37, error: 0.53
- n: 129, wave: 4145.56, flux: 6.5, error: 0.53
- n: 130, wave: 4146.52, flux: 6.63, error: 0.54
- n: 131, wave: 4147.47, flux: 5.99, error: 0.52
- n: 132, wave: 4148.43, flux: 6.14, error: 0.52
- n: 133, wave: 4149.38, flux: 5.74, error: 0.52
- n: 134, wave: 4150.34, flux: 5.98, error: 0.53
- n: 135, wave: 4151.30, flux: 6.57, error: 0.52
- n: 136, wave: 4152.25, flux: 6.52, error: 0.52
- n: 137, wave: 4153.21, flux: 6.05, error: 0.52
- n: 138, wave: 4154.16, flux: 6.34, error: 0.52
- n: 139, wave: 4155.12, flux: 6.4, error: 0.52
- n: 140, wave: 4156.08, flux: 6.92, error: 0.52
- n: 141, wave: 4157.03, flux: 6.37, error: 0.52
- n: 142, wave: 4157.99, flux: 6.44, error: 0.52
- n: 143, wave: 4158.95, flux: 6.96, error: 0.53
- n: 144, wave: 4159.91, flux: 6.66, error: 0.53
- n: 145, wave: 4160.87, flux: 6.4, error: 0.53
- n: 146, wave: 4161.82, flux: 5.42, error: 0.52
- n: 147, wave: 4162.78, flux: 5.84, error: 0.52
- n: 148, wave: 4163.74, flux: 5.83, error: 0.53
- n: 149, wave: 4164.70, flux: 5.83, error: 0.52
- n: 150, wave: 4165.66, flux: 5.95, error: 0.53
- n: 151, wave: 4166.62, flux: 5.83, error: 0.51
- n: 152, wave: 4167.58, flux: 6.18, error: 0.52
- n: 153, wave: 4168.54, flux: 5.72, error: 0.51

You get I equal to 3.4 angstrom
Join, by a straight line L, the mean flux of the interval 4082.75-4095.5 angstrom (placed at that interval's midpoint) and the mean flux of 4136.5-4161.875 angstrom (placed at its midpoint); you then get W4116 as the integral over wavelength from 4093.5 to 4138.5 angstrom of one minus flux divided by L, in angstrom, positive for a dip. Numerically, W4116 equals 2.9 angstrom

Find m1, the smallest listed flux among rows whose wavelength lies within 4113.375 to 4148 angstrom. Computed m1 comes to 4.41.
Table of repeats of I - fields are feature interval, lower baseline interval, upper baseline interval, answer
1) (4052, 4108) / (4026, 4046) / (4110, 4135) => 1.0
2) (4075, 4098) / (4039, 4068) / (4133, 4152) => 1.8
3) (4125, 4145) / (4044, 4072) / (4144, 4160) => 1.4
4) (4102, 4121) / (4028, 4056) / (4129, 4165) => 2.4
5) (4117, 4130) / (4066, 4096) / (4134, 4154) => 0.4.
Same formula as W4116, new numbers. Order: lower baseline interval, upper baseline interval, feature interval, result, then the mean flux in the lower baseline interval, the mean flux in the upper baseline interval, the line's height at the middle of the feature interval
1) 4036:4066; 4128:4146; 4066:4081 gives 0.4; 6.13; 5.88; 6.07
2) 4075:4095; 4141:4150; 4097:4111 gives 1.0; 5.81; 5.98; 5.87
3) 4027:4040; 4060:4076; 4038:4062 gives -1.0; 6.17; 5.78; 5.98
